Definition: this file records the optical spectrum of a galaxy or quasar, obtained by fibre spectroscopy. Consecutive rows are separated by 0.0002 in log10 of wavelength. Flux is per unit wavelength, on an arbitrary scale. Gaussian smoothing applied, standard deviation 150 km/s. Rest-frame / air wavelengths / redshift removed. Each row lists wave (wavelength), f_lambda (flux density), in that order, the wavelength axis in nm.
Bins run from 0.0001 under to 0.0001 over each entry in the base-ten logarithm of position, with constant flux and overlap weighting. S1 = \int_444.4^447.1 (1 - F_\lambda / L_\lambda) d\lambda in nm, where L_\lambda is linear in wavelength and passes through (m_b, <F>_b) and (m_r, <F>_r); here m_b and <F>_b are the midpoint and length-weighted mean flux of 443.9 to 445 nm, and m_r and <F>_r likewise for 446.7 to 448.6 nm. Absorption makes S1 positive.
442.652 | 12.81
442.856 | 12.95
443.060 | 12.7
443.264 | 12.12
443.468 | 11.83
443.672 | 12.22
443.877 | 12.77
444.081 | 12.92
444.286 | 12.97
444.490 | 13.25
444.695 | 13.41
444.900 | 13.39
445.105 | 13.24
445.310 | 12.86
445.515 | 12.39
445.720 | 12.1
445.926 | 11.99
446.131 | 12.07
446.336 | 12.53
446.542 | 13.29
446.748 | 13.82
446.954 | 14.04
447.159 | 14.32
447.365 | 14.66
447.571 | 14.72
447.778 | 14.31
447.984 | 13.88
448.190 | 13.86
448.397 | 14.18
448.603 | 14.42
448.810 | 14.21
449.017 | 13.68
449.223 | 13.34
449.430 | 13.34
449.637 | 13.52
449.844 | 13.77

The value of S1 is 0.12 nm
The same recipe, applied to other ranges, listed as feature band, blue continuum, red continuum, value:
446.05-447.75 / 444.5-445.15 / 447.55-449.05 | 0.01 nm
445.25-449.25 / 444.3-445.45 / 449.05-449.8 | -0.06 nm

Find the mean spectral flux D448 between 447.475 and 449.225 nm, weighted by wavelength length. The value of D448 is 14.1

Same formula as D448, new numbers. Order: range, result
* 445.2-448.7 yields 13.5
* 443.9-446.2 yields 12.8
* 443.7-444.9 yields 13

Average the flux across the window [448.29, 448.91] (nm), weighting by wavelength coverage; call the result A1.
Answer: 14.3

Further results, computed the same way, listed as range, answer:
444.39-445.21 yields 13.3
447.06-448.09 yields 14.4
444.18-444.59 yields 13.1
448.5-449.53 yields 13.8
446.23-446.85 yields 13.2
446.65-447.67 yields 14.3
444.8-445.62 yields 13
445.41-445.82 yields 12.3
